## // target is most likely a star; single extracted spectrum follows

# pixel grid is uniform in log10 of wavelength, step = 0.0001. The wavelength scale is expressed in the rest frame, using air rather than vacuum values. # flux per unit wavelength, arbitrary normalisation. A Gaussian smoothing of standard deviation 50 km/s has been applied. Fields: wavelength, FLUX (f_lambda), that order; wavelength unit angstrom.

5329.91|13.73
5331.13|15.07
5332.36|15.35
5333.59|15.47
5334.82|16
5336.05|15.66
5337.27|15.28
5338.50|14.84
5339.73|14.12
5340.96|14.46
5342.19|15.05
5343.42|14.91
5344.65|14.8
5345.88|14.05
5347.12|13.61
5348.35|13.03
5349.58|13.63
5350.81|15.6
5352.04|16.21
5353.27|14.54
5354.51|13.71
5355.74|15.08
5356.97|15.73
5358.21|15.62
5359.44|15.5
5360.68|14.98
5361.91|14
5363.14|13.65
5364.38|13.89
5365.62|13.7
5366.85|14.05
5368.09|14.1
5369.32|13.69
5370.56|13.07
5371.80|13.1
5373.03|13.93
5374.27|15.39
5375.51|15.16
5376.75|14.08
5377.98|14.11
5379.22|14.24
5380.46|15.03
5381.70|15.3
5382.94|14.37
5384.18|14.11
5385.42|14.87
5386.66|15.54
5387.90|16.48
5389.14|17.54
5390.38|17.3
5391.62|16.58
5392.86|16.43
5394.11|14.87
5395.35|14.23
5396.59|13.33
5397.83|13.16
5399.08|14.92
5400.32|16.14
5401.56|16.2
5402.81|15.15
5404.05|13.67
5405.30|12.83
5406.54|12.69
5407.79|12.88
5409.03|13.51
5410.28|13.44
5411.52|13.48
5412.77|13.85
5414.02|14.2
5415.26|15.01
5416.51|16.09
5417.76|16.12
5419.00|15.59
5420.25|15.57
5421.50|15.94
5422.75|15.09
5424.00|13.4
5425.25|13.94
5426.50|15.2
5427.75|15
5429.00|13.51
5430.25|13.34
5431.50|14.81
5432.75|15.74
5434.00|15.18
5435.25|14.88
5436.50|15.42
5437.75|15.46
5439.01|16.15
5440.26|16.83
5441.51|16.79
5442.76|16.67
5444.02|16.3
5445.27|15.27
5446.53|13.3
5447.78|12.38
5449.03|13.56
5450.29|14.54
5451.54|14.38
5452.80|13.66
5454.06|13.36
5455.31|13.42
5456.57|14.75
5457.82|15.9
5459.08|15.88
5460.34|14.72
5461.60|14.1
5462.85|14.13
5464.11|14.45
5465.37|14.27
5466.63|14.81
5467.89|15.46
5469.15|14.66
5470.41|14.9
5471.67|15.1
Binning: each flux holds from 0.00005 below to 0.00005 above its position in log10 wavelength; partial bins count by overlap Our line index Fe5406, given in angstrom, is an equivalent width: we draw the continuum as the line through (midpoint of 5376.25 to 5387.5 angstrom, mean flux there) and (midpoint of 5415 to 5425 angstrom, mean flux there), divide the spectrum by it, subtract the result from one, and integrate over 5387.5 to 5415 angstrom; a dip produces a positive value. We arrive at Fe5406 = 0.6 angstrom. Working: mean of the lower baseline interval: 14.7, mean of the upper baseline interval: 15.3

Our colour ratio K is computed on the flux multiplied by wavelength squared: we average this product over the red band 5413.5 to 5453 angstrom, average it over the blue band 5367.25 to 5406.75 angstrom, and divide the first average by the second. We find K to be 1.0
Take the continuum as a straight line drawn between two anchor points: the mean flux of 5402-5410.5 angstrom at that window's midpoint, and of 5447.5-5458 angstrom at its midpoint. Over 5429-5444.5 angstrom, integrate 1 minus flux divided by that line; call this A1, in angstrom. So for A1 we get -1.9 angstrom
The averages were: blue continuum 13.5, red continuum 14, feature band 15.5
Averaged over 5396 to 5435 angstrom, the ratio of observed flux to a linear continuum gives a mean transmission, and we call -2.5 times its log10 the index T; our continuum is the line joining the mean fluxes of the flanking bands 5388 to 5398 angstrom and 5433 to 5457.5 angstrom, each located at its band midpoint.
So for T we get 0.06 mag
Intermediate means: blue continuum 15.6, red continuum 14.9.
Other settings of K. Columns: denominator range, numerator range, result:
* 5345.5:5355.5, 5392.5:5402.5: 1.06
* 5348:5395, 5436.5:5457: 1.03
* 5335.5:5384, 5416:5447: 1.08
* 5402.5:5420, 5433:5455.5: 1.06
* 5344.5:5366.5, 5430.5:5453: 1.07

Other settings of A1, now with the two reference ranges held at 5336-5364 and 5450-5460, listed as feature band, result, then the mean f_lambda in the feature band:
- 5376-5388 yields -0.10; 14.7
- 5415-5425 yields -0.52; 15.3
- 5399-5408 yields 0.15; 14.3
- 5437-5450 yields -0.66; 15.2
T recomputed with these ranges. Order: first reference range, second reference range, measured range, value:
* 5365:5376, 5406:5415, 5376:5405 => -0.10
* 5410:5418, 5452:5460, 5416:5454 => -0.03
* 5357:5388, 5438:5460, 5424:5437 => 0.01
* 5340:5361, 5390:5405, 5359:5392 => 0.01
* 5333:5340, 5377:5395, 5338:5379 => 0.07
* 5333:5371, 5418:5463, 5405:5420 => 0.04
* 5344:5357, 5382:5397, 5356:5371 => 0.03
